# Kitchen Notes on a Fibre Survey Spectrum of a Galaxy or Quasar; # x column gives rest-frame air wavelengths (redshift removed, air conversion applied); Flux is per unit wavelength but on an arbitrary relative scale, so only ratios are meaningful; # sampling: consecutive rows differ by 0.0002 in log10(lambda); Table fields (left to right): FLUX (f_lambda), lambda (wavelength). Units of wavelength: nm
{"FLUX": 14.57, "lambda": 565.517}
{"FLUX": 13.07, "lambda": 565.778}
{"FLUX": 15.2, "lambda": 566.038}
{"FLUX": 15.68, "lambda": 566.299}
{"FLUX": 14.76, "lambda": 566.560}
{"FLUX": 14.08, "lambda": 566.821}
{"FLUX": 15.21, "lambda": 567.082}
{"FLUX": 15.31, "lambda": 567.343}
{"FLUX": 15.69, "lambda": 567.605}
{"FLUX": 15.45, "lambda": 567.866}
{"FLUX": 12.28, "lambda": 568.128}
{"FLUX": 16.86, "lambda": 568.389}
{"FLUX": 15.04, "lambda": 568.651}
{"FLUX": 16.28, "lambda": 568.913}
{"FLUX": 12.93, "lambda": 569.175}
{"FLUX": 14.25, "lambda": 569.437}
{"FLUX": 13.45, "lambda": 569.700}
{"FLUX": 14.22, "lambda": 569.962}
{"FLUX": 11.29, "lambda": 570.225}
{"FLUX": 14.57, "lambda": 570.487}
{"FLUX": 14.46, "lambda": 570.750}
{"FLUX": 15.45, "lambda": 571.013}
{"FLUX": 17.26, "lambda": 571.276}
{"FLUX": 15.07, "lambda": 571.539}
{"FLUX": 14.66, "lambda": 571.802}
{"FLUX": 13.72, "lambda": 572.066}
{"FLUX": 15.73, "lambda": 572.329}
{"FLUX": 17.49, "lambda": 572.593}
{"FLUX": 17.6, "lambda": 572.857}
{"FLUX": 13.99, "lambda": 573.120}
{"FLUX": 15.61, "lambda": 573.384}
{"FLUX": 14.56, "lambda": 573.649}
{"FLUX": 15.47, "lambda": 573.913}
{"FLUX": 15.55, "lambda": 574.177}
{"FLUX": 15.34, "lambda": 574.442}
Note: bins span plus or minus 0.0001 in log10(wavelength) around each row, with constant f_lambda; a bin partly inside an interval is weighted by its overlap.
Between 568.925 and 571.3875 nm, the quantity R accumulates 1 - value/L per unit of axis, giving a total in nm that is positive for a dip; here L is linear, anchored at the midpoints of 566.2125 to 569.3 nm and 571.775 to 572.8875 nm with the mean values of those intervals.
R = 0.18 nm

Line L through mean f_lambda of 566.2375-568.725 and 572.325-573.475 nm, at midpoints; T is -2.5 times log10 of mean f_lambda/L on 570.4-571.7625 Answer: 0.03 mag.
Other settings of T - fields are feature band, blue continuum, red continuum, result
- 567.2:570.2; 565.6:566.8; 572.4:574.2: 0.031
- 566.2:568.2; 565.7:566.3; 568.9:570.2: -0.041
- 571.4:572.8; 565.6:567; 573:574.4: -0.036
